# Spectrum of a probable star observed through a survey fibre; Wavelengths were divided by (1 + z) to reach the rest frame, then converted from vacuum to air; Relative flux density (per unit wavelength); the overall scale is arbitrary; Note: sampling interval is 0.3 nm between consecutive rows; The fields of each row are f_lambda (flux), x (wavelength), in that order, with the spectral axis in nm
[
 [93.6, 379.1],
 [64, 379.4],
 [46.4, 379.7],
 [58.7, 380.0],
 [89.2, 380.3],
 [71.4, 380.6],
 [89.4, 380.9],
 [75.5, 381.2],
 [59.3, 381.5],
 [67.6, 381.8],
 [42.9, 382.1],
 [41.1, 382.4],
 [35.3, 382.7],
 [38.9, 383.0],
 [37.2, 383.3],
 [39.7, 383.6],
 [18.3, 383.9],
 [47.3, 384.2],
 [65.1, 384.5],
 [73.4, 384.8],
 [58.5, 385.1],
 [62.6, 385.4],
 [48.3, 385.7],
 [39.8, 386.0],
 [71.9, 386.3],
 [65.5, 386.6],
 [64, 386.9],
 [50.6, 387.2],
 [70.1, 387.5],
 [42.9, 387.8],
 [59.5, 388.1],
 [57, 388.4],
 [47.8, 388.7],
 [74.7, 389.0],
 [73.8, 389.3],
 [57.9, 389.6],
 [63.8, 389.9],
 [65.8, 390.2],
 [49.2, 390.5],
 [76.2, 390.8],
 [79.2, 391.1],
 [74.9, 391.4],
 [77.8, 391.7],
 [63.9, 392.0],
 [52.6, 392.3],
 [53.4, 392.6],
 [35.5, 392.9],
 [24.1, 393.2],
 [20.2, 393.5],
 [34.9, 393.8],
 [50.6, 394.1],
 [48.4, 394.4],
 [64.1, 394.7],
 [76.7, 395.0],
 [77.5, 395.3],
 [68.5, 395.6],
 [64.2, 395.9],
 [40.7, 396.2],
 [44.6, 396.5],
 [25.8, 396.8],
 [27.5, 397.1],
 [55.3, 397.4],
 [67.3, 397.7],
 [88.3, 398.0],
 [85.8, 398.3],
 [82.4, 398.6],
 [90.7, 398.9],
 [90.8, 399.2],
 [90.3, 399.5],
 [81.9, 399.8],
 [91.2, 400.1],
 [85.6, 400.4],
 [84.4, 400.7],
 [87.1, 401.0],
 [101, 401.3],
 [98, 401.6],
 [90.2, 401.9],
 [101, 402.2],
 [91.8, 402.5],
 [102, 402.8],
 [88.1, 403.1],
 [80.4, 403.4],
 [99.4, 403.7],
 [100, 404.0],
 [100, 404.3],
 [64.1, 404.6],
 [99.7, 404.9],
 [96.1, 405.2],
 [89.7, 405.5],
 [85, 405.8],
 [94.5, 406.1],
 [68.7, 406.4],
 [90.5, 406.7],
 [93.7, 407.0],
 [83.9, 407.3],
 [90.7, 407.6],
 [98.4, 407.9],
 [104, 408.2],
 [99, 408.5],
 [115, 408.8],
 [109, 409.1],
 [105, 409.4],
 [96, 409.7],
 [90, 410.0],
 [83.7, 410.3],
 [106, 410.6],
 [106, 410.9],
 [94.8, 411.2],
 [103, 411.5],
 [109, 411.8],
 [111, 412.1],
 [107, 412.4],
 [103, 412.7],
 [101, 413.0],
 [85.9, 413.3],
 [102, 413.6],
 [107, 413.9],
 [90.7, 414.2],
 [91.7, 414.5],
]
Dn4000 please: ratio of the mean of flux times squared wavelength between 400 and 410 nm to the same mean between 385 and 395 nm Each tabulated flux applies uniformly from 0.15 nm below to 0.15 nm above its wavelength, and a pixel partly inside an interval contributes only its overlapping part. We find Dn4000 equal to 1.76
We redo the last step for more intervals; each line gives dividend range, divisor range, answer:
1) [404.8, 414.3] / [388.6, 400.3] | 1.68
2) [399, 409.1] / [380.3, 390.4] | 1.77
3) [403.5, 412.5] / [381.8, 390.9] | 1.96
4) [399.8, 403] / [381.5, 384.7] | 2.28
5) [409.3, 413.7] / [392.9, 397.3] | 2.29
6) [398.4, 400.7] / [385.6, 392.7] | 1.49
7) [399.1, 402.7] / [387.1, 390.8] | 1.61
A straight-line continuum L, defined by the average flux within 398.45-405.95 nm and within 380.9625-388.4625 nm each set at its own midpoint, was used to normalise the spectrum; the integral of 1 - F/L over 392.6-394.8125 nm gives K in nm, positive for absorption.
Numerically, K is 0.99 nm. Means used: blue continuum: 53.7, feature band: 40.2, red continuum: 90.8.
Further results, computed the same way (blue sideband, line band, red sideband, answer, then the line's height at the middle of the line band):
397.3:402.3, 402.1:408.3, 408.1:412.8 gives 0.22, 94.8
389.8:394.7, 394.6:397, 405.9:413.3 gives 0.23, 63.5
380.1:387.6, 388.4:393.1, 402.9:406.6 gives 0.34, 67.5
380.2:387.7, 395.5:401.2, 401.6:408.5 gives 0.68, 80.6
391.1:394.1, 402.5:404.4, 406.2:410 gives -0.29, 82.2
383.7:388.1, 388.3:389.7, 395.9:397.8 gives -0.27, 52.4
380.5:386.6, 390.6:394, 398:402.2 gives 0.87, 73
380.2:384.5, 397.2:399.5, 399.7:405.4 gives 0.12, 83.9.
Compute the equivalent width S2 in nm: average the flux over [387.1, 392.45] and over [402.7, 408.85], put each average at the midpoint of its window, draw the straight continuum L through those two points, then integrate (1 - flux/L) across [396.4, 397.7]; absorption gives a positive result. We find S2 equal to 0.60 nm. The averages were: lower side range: 63.3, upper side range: 92.1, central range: 41.4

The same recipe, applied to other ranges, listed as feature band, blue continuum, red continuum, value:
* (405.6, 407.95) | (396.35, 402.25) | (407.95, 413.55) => 0.14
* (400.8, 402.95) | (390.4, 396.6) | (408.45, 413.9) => -0.49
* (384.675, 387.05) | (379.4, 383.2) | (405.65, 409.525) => 0.19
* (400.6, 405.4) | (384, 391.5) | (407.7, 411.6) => -0.23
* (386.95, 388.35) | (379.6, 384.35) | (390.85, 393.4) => -0.01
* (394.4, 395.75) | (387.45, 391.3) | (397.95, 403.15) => 0.14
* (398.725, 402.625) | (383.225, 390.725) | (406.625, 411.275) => -0.41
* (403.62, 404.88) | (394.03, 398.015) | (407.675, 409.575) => -0.05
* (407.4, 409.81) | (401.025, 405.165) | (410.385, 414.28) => -0.08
